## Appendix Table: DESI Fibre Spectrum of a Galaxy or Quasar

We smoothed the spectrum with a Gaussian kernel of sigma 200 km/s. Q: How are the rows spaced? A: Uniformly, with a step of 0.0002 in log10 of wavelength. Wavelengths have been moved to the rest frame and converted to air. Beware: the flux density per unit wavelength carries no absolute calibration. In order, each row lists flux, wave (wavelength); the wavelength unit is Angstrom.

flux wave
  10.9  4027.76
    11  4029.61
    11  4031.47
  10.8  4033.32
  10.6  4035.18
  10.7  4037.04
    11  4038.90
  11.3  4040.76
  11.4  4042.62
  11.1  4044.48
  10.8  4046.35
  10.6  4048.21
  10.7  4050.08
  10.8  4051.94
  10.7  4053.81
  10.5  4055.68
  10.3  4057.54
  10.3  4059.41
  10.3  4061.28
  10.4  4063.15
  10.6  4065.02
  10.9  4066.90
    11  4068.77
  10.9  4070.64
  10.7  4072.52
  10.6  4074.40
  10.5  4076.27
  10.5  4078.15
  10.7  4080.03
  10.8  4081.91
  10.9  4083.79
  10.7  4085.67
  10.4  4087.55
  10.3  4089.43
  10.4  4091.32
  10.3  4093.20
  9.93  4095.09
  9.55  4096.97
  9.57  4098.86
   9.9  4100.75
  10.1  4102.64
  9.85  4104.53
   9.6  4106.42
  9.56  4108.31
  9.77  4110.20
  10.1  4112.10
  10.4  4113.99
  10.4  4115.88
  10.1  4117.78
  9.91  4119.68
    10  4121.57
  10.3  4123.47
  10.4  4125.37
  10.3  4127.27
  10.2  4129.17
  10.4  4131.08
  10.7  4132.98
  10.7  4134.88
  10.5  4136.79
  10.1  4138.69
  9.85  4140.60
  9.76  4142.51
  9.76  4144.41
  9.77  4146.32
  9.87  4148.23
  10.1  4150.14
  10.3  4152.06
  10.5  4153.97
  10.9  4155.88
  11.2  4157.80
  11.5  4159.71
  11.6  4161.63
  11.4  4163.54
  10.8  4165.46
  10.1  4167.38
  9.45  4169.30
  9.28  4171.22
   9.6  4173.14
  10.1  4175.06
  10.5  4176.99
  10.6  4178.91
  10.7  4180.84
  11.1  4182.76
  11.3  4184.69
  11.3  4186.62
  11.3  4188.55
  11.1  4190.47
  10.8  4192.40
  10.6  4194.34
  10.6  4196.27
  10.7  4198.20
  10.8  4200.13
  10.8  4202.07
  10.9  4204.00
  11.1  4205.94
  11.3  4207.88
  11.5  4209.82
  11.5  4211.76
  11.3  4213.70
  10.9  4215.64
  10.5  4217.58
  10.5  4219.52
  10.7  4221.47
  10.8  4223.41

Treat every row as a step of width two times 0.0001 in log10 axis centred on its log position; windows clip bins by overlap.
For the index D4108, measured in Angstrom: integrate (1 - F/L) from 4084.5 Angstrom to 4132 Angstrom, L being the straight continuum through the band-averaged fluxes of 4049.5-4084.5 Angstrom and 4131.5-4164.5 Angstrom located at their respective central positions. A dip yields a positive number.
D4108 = 2.1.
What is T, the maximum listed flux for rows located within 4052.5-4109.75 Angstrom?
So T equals 11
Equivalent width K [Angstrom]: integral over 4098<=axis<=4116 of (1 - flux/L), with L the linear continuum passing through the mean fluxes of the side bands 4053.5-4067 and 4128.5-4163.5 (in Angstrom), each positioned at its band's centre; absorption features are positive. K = 1.0 Angstrom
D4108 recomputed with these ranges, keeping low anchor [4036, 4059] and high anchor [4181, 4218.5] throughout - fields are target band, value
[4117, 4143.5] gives 1.7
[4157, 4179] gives 0.9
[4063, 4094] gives 0.6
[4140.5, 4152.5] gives 1.1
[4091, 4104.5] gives 1.2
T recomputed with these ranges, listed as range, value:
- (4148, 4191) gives 11.6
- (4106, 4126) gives 10.4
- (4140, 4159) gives 11.2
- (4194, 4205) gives 10.9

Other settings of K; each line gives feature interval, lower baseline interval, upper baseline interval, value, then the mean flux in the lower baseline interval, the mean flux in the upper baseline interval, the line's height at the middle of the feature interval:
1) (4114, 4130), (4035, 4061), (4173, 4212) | 0.9 Angstrom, 10.8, 10.9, 10.8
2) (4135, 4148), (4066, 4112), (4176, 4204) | 0.7 Angstrom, 10.3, 10.9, 10.6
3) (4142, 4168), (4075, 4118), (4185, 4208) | 0.2 Angstrom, 10.2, 10.9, 10.6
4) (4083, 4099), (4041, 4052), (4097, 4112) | -0.3 Angstrom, 10.9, 9.76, 10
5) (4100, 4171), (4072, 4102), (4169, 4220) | 1.8 Angstrom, 10.4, 10.8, 10.5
